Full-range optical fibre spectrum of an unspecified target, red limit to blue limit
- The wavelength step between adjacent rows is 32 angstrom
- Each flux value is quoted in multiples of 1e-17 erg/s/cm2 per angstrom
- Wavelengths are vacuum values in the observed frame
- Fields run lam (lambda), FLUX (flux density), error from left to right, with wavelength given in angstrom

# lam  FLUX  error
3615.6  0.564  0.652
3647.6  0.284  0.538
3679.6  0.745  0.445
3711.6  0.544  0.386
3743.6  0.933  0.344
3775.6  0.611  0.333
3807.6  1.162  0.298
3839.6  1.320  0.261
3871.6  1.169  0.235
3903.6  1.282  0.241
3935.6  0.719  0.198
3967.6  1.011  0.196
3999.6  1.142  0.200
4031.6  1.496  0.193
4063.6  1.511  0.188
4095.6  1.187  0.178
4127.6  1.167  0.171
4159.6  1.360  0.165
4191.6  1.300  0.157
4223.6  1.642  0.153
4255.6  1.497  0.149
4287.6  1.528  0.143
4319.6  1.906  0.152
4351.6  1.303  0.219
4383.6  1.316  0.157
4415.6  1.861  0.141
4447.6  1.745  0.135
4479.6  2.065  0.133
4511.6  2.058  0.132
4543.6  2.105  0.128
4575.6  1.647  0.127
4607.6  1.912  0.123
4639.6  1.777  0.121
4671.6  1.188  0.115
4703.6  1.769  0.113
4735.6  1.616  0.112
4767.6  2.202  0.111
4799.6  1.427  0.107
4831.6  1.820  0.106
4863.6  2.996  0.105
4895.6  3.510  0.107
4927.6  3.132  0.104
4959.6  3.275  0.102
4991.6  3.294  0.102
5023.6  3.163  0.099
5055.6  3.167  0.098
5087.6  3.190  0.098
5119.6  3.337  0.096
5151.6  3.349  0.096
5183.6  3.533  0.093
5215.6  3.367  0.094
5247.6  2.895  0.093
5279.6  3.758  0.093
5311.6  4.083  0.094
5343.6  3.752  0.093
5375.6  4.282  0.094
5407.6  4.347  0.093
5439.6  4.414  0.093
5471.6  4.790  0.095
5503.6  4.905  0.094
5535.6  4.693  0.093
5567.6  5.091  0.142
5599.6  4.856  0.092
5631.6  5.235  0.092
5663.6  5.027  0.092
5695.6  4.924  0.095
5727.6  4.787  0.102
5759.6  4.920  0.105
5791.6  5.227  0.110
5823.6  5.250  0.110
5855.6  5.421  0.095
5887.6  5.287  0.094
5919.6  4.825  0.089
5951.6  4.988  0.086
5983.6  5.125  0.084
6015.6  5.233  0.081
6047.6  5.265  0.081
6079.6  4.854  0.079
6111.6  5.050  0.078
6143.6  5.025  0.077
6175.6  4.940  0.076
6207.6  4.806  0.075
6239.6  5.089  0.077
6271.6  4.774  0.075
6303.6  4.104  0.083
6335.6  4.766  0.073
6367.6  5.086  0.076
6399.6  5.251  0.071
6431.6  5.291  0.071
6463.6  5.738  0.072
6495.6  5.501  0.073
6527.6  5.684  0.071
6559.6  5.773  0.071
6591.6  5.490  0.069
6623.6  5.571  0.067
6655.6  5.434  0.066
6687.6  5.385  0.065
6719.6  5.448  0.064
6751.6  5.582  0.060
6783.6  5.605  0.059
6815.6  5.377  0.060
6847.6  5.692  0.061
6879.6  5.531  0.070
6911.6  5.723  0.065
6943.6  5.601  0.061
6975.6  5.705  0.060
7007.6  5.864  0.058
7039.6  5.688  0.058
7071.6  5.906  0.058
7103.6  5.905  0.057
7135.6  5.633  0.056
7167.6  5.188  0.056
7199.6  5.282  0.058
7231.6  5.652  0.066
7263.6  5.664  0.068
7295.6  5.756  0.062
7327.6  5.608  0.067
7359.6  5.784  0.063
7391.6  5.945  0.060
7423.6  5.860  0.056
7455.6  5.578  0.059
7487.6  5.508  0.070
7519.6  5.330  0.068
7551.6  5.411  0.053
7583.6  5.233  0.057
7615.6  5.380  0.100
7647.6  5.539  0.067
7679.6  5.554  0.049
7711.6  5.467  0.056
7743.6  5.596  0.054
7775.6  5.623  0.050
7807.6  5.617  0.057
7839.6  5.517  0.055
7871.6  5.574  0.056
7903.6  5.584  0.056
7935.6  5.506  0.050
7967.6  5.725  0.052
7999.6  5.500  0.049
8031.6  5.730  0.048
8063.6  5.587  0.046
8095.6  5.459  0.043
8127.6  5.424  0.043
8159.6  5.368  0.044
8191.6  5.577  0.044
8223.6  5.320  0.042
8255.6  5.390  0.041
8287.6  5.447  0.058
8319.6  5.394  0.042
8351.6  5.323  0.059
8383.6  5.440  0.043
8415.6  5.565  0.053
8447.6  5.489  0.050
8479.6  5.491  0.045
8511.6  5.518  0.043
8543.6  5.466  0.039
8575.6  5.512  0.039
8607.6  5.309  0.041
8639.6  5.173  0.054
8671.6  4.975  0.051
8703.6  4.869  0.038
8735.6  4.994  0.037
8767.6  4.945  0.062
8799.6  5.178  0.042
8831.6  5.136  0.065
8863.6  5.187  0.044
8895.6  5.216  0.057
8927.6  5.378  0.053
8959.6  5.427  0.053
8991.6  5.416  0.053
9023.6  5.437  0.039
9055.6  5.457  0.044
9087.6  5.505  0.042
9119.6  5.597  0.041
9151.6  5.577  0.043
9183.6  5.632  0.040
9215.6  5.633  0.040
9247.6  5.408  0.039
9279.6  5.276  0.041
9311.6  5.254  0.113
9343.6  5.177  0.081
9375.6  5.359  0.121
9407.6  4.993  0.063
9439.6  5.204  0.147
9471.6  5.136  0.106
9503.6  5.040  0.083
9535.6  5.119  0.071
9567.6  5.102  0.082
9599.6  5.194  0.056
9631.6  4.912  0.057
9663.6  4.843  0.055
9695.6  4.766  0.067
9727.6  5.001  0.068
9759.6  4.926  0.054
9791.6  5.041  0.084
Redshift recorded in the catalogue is 0.218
